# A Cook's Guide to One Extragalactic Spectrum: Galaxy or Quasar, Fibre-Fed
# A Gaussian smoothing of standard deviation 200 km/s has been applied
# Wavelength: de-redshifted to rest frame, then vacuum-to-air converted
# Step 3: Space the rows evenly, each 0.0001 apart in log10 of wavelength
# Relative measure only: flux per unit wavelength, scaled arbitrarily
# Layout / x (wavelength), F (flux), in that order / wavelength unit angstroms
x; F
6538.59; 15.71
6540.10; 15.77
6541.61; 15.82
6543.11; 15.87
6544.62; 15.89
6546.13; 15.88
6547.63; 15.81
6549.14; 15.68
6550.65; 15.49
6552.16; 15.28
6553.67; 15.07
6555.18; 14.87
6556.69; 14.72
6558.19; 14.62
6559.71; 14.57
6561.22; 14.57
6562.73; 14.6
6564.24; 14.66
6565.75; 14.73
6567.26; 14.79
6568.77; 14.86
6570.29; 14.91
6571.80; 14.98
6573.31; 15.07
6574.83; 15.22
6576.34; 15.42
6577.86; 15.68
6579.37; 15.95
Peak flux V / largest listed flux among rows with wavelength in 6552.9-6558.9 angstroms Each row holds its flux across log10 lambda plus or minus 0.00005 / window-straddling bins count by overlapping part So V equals 15.07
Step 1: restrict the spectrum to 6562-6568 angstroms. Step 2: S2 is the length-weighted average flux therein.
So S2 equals 14.7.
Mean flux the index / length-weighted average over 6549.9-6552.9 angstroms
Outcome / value 15.4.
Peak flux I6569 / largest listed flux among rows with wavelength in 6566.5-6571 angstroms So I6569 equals 14.91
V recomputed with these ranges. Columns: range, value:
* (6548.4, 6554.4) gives 15.68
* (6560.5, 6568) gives 14.79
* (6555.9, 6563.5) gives 14.72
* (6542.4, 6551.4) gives 15.89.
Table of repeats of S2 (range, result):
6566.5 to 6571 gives 14.8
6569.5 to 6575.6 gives 15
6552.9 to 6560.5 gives 14.8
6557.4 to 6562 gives 14.6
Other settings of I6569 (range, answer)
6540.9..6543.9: 15.87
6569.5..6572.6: 14.98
